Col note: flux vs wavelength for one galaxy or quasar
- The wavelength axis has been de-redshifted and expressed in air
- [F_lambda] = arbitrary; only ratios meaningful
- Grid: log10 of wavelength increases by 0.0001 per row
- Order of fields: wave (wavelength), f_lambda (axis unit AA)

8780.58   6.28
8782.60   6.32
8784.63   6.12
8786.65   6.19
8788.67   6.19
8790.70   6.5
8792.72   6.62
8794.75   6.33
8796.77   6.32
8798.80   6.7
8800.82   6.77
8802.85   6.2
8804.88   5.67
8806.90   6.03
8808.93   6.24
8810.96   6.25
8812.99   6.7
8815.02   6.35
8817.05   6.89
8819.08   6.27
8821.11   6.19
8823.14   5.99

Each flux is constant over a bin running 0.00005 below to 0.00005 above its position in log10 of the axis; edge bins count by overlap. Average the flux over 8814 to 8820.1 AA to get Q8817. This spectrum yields 6.5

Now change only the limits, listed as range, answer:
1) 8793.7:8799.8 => 6.45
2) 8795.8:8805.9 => 6.33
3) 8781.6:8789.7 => 6.2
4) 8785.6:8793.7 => 6.38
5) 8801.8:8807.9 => 5.97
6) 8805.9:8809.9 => 6.13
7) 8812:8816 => 6.52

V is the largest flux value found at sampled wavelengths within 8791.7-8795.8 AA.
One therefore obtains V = 6.62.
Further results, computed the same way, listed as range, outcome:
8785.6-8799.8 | 6.7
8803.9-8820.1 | 6.89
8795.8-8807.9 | 6.77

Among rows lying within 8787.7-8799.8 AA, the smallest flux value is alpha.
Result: 6.19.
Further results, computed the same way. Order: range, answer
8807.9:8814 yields 6.24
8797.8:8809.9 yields 5.67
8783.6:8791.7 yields 6.12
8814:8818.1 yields 6.35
